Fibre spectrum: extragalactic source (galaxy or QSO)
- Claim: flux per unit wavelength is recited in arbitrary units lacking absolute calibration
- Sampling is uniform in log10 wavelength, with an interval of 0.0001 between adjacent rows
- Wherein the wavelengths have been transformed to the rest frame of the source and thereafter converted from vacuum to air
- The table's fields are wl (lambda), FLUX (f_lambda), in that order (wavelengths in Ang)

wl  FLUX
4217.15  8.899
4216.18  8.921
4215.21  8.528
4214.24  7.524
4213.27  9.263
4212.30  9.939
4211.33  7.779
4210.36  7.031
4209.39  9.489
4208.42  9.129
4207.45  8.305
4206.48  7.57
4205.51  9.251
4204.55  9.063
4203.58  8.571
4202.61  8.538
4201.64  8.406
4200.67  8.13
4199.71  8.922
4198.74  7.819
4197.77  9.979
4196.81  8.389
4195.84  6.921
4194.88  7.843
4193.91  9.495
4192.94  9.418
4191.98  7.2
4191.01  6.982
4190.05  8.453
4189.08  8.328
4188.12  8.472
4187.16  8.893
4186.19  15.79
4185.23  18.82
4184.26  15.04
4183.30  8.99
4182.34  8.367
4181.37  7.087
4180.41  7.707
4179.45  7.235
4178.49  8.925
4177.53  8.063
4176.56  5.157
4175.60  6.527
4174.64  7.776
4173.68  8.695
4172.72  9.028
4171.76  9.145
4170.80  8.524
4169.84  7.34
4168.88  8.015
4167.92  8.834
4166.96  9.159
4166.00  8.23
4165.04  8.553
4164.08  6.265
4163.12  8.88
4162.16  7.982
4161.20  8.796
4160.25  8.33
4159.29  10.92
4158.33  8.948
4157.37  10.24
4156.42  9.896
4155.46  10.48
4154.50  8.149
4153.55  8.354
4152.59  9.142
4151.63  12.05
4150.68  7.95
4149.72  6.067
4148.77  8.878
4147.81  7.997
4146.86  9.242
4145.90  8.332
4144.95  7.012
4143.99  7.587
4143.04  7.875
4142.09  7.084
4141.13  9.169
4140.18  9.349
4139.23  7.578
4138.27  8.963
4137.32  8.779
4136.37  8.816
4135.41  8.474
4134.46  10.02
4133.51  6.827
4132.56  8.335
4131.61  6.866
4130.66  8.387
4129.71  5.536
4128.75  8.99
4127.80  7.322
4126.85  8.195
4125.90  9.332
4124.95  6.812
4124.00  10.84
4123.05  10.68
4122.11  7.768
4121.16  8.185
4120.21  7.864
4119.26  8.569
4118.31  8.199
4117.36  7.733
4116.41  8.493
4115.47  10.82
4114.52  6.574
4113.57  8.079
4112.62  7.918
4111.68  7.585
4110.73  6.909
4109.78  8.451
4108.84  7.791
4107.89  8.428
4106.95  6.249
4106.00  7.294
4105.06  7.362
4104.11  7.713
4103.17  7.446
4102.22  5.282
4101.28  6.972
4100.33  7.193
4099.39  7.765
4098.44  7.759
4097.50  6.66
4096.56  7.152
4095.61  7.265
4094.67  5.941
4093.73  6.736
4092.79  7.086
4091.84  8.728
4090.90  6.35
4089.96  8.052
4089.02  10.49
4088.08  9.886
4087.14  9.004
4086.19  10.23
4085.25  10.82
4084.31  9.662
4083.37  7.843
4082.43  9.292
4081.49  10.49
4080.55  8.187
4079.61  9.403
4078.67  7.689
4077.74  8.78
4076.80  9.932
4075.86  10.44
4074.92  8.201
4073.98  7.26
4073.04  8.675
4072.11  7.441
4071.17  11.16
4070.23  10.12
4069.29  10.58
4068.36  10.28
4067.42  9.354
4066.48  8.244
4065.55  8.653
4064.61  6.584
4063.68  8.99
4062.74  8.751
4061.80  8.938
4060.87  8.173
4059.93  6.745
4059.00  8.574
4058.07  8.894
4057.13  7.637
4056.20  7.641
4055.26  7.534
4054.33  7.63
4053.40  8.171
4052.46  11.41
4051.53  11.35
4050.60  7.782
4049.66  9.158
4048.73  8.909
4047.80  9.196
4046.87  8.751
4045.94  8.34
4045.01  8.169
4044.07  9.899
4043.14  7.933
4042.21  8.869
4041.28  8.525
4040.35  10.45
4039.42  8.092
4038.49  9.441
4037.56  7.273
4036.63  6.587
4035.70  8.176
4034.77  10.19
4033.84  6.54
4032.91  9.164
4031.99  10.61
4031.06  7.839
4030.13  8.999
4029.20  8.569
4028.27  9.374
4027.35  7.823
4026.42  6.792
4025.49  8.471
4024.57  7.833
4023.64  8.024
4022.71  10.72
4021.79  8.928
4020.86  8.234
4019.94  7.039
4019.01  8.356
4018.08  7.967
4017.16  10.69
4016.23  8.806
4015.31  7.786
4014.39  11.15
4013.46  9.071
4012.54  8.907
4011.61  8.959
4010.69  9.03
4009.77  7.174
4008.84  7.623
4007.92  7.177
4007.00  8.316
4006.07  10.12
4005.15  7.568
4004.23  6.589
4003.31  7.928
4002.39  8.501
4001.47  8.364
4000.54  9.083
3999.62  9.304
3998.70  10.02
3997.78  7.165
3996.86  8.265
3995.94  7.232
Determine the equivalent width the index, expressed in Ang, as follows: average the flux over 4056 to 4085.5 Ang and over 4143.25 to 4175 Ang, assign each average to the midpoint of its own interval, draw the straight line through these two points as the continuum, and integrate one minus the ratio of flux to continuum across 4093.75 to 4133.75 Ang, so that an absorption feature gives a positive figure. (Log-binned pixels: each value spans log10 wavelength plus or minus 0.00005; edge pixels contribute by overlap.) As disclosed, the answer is 4.6 Ang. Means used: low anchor 8.86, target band 7.75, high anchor 8.63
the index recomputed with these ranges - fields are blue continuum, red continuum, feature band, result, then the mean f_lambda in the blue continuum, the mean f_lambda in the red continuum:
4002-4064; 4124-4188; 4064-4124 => 2.07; 8.55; 8.72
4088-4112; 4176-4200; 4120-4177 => -0.39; 7.44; 9.12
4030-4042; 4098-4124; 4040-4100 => -2.78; 8.6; 7.87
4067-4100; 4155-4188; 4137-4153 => 1.05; 8.7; 9.13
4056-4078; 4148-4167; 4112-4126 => 0.50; 8.77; 8.84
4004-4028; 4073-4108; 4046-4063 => -0.66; 8.46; 8.14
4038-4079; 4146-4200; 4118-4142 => 1.27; 8.81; 8.87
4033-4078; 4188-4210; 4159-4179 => 0.69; 8.72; 8.46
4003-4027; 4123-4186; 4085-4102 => 1.27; 8.43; 8.67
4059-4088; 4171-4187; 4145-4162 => 0.73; 9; 9.49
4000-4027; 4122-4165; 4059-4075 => -0.45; 8.45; 8.53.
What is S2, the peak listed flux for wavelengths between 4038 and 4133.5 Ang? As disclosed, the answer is 11.41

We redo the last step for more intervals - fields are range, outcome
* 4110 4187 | 18.82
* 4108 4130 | 10.84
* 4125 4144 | 10.02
